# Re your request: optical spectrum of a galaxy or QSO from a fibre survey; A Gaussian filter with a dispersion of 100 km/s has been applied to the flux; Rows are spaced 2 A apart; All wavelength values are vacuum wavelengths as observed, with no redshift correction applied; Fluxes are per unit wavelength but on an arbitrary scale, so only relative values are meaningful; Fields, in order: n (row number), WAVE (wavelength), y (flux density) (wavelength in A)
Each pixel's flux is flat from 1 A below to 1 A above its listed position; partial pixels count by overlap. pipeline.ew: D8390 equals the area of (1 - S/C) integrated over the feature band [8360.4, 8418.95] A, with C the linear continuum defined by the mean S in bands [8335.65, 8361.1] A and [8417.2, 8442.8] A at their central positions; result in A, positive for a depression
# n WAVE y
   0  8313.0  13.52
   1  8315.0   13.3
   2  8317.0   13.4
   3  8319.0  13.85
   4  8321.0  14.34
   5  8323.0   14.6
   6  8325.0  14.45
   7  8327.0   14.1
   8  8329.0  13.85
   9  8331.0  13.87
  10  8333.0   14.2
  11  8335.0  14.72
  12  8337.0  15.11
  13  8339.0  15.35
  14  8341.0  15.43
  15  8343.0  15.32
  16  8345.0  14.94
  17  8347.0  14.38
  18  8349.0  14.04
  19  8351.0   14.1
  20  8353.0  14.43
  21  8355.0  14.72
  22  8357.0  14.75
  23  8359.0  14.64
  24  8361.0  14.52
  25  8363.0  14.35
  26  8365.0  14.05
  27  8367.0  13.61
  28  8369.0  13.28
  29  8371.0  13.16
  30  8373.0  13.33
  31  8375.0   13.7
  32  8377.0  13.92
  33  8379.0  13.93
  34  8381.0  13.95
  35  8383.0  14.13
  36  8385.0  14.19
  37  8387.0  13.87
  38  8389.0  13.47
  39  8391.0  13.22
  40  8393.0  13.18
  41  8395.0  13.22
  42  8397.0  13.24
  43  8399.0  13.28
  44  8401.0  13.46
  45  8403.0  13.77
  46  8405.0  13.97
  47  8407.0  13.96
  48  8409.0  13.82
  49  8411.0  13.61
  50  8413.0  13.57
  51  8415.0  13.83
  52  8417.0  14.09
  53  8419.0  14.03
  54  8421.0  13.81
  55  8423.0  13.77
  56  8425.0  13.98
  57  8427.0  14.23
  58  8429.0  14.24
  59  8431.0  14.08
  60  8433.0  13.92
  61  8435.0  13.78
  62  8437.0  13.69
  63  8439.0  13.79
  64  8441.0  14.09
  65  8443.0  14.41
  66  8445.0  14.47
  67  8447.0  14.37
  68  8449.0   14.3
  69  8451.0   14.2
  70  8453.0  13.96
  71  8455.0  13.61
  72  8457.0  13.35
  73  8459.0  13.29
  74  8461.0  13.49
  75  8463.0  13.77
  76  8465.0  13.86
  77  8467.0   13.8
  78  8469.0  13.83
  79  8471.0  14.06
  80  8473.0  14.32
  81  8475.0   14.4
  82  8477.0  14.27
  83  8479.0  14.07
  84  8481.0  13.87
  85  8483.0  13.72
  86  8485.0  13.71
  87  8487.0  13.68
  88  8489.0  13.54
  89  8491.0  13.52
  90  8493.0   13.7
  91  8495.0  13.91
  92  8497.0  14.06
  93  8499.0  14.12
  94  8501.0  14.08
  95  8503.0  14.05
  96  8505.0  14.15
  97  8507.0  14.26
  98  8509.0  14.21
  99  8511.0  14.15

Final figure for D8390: 2.63 A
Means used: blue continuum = 14.8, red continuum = 14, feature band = 13.7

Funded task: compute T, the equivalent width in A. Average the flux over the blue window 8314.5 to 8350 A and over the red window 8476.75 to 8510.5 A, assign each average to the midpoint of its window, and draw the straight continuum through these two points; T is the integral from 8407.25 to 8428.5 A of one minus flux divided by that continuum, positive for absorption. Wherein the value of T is 0.4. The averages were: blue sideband 14.4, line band 13.9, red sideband 13.9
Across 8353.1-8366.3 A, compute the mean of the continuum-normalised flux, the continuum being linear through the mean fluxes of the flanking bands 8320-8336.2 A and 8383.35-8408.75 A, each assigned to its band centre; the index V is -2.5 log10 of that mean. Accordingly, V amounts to -0.040 mag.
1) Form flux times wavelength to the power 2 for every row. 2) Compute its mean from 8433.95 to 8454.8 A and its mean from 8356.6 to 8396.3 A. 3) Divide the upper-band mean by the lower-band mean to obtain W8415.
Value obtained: 1.04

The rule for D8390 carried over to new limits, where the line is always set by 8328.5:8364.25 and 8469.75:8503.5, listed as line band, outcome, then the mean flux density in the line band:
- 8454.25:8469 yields 0.5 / 13.6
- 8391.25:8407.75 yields 1.0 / 13.5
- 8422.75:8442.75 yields 0.3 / 14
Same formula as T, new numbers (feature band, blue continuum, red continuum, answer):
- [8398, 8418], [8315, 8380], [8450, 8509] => 0.5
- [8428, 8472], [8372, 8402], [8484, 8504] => -0.6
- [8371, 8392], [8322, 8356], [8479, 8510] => 0.9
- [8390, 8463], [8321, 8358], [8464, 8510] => 2.1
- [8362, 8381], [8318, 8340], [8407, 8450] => 0.7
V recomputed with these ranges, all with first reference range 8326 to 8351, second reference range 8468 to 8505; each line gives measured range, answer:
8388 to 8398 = 0.09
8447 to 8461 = 0.02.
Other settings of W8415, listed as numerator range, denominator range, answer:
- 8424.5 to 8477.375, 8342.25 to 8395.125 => 1.02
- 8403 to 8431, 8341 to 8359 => 0.97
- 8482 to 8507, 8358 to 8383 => 1.03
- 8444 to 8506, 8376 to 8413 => 1.04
